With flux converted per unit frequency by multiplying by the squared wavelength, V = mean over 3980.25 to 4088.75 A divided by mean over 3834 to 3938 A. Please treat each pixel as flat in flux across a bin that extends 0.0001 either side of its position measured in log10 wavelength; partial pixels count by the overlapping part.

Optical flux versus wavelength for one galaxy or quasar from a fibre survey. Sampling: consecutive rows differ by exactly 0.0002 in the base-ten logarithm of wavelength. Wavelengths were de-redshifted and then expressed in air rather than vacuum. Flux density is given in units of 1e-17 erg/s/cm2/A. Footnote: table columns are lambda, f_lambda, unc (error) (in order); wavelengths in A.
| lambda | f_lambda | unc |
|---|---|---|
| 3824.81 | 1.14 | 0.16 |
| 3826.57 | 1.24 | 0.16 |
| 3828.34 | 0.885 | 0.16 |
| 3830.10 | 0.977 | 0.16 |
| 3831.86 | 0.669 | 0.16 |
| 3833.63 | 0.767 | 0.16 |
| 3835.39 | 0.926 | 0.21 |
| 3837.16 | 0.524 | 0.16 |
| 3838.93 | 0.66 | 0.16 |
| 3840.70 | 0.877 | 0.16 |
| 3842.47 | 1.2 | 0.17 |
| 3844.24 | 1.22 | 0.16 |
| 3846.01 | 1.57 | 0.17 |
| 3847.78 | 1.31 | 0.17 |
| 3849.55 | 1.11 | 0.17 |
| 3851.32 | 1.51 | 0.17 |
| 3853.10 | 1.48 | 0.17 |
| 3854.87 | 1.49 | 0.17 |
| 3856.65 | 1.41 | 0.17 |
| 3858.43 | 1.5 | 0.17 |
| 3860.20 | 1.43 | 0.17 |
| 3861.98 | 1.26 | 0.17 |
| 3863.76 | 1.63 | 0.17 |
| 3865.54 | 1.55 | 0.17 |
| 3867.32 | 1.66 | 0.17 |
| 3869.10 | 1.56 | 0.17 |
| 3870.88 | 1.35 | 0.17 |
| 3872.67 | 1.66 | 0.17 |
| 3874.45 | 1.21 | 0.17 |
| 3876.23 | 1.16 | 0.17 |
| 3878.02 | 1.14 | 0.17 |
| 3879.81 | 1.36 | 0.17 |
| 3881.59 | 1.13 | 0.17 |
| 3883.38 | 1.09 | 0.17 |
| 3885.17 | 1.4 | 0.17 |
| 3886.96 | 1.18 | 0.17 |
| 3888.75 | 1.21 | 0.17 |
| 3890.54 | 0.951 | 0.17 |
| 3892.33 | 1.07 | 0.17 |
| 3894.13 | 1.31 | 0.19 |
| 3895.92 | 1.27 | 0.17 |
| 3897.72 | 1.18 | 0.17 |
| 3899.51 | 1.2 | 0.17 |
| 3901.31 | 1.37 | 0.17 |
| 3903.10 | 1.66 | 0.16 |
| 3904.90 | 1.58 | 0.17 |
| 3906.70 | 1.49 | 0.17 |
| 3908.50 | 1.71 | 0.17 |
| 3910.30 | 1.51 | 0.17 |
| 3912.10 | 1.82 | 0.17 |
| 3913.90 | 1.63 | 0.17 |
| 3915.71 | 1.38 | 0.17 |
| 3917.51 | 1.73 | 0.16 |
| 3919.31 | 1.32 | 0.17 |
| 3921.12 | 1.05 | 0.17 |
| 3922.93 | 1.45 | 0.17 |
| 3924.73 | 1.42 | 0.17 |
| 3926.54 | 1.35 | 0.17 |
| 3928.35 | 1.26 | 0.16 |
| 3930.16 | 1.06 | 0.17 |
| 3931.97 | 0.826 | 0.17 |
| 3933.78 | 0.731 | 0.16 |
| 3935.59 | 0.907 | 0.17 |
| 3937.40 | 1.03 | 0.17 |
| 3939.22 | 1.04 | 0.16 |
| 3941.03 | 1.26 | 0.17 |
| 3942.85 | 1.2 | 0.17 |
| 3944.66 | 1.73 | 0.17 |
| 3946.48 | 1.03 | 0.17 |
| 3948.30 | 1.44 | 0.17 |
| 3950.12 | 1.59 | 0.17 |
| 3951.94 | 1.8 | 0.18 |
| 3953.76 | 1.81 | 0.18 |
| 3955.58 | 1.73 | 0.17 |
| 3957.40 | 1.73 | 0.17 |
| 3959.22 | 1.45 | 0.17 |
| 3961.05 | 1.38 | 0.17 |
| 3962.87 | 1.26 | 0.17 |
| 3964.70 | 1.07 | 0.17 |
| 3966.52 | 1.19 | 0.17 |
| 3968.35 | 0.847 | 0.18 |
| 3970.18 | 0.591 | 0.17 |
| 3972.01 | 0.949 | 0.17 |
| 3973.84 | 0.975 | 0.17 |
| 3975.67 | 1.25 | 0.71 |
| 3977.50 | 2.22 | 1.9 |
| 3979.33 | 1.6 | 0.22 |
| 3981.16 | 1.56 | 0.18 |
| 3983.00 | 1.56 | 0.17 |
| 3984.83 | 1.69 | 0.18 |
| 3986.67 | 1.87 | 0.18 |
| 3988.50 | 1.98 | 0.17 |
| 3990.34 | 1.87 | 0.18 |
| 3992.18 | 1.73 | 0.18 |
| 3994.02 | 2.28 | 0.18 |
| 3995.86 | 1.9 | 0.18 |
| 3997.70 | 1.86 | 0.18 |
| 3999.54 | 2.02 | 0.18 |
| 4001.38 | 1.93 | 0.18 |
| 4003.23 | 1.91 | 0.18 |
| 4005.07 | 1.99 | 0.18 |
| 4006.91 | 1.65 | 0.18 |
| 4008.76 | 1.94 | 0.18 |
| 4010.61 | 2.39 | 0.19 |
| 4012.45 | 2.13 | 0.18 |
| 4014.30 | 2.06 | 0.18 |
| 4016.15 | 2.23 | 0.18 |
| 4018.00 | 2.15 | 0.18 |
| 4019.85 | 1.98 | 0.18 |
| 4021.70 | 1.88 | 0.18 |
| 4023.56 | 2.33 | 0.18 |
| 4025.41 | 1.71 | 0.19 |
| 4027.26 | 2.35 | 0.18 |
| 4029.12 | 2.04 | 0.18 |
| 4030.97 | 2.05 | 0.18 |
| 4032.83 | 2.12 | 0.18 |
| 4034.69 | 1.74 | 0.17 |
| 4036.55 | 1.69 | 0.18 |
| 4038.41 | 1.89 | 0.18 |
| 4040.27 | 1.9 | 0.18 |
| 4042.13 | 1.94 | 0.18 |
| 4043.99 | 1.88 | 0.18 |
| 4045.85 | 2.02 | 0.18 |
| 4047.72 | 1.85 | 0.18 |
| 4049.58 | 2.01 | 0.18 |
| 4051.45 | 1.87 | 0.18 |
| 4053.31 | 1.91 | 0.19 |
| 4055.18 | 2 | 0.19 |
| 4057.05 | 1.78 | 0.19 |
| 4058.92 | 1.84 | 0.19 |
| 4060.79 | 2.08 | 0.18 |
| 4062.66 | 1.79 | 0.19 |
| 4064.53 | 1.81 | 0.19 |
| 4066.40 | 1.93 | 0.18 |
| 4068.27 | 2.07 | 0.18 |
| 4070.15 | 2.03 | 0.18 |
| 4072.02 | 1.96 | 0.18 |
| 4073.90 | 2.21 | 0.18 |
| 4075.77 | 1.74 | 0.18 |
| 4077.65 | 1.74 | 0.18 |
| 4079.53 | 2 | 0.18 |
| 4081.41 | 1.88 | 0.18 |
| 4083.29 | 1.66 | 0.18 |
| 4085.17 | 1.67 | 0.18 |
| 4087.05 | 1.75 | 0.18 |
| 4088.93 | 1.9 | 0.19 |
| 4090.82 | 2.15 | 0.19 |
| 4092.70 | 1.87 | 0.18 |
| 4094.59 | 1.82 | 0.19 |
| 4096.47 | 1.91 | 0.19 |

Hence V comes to 1.61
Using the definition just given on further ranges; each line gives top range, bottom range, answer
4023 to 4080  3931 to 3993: 1.47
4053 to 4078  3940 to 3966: 1.40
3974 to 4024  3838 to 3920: 1.49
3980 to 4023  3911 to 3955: 1.51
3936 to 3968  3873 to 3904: 1.15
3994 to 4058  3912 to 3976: 1.61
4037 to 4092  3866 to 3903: 1.62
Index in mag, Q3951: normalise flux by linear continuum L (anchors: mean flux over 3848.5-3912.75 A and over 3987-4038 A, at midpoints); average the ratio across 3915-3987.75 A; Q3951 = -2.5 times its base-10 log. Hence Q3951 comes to 0.267 mag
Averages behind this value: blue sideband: 1.38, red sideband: 1.99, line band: 1.34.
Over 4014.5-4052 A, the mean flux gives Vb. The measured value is 1.98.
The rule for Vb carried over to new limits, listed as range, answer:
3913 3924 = 1.43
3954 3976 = 1.22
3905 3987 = 1.37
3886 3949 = 1.3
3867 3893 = 1.27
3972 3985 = 1.5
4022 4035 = 2.05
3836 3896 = 1.28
